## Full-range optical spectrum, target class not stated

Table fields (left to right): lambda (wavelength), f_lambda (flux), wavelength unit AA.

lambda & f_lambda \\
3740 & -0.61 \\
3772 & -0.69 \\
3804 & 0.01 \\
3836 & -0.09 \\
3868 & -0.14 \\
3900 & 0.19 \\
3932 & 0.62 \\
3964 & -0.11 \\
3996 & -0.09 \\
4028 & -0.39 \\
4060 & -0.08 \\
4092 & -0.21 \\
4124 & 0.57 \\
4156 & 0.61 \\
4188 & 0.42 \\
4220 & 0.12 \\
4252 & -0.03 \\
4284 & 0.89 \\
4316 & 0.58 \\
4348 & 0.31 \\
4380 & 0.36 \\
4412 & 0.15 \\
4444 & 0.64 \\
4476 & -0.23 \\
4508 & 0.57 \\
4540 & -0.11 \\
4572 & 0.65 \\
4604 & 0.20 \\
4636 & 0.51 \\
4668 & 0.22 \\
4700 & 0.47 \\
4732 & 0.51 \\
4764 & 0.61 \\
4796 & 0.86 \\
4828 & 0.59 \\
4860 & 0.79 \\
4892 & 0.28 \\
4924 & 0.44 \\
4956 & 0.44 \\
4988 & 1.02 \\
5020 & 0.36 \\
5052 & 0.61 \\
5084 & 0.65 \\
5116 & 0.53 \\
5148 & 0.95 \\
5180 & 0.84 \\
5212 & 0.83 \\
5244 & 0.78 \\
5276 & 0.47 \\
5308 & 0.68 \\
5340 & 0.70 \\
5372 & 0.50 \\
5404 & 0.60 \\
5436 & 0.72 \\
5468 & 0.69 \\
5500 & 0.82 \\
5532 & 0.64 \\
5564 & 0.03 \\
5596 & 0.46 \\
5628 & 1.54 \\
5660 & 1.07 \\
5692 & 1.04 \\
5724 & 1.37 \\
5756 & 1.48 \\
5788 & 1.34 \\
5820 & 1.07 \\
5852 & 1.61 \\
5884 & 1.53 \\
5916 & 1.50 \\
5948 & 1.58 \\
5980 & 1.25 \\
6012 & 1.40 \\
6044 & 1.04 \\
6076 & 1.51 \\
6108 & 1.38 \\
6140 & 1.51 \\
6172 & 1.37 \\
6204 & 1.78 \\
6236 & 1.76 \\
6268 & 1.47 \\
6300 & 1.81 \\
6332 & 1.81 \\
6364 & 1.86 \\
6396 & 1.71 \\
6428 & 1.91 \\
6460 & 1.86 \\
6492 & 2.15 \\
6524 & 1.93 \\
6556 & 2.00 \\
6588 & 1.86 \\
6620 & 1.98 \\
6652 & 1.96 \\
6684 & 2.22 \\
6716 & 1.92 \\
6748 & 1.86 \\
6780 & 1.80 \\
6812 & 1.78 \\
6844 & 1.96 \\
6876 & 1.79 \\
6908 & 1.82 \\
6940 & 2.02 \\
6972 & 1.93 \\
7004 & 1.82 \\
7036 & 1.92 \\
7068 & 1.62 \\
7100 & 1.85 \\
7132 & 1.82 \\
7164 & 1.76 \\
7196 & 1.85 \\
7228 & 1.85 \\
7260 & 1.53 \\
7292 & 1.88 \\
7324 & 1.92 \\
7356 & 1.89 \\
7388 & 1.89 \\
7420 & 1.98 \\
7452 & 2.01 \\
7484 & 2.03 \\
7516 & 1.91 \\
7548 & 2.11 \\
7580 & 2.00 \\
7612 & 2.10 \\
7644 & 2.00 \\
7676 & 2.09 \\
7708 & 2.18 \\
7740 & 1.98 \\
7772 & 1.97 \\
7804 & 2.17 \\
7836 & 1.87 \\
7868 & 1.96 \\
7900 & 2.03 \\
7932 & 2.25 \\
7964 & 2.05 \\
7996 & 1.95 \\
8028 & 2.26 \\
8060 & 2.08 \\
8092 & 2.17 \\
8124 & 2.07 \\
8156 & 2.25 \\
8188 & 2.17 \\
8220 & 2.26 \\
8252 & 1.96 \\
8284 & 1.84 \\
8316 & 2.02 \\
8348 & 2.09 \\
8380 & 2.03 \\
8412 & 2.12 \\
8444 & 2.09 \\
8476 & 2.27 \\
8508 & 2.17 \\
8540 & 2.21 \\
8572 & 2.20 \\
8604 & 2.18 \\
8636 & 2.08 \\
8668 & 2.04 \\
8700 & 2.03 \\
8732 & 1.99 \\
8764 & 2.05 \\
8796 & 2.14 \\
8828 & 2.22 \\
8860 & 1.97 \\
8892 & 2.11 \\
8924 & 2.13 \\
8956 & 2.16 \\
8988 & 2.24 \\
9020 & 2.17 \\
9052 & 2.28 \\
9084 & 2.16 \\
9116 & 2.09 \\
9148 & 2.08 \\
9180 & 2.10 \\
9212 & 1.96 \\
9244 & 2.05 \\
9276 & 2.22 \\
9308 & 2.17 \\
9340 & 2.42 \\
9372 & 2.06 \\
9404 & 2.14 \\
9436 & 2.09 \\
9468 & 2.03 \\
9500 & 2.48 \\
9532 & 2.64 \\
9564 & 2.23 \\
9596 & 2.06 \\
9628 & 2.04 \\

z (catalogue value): 0.40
